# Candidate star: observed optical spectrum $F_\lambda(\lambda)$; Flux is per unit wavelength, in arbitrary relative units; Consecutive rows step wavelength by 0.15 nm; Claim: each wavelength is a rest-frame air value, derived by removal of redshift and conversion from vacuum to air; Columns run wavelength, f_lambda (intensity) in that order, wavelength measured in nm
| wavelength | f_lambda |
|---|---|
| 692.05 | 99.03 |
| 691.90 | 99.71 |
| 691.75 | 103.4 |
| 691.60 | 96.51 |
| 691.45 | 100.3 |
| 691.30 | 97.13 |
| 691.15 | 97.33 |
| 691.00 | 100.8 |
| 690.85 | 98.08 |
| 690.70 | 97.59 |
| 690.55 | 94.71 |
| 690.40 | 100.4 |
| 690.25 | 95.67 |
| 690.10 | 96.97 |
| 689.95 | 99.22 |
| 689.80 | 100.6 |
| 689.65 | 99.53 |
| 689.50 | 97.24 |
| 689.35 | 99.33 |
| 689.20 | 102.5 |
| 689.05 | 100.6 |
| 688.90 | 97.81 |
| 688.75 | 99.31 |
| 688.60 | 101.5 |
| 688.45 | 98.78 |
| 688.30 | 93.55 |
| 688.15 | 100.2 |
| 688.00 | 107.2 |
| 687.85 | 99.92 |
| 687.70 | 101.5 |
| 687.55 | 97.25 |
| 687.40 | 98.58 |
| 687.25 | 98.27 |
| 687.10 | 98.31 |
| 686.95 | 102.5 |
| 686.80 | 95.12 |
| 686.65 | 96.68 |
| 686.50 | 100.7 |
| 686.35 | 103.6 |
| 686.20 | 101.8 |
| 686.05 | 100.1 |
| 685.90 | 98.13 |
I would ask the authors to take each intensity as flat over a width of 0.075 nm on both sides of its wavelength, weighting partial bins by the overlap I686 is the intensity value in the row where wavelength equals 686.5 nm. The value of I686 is 100.7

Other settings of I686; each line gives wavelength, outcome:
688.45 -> 98.78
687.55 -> 97.25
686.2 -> 101.8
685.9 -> 98.13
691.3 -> 97.13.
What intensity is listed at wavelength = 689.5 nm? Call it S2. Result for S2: 97.24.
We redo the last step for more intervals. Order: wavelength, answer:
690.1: 96.97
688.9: 97.81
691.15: 97.33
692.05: 99.03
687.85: 99.92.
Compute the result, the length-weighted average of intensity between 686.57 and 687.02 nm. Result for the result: 98.1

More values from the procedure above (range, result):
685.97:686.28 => 101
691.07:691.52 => 98.3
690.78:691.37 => 98.3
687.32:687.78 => 99.1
